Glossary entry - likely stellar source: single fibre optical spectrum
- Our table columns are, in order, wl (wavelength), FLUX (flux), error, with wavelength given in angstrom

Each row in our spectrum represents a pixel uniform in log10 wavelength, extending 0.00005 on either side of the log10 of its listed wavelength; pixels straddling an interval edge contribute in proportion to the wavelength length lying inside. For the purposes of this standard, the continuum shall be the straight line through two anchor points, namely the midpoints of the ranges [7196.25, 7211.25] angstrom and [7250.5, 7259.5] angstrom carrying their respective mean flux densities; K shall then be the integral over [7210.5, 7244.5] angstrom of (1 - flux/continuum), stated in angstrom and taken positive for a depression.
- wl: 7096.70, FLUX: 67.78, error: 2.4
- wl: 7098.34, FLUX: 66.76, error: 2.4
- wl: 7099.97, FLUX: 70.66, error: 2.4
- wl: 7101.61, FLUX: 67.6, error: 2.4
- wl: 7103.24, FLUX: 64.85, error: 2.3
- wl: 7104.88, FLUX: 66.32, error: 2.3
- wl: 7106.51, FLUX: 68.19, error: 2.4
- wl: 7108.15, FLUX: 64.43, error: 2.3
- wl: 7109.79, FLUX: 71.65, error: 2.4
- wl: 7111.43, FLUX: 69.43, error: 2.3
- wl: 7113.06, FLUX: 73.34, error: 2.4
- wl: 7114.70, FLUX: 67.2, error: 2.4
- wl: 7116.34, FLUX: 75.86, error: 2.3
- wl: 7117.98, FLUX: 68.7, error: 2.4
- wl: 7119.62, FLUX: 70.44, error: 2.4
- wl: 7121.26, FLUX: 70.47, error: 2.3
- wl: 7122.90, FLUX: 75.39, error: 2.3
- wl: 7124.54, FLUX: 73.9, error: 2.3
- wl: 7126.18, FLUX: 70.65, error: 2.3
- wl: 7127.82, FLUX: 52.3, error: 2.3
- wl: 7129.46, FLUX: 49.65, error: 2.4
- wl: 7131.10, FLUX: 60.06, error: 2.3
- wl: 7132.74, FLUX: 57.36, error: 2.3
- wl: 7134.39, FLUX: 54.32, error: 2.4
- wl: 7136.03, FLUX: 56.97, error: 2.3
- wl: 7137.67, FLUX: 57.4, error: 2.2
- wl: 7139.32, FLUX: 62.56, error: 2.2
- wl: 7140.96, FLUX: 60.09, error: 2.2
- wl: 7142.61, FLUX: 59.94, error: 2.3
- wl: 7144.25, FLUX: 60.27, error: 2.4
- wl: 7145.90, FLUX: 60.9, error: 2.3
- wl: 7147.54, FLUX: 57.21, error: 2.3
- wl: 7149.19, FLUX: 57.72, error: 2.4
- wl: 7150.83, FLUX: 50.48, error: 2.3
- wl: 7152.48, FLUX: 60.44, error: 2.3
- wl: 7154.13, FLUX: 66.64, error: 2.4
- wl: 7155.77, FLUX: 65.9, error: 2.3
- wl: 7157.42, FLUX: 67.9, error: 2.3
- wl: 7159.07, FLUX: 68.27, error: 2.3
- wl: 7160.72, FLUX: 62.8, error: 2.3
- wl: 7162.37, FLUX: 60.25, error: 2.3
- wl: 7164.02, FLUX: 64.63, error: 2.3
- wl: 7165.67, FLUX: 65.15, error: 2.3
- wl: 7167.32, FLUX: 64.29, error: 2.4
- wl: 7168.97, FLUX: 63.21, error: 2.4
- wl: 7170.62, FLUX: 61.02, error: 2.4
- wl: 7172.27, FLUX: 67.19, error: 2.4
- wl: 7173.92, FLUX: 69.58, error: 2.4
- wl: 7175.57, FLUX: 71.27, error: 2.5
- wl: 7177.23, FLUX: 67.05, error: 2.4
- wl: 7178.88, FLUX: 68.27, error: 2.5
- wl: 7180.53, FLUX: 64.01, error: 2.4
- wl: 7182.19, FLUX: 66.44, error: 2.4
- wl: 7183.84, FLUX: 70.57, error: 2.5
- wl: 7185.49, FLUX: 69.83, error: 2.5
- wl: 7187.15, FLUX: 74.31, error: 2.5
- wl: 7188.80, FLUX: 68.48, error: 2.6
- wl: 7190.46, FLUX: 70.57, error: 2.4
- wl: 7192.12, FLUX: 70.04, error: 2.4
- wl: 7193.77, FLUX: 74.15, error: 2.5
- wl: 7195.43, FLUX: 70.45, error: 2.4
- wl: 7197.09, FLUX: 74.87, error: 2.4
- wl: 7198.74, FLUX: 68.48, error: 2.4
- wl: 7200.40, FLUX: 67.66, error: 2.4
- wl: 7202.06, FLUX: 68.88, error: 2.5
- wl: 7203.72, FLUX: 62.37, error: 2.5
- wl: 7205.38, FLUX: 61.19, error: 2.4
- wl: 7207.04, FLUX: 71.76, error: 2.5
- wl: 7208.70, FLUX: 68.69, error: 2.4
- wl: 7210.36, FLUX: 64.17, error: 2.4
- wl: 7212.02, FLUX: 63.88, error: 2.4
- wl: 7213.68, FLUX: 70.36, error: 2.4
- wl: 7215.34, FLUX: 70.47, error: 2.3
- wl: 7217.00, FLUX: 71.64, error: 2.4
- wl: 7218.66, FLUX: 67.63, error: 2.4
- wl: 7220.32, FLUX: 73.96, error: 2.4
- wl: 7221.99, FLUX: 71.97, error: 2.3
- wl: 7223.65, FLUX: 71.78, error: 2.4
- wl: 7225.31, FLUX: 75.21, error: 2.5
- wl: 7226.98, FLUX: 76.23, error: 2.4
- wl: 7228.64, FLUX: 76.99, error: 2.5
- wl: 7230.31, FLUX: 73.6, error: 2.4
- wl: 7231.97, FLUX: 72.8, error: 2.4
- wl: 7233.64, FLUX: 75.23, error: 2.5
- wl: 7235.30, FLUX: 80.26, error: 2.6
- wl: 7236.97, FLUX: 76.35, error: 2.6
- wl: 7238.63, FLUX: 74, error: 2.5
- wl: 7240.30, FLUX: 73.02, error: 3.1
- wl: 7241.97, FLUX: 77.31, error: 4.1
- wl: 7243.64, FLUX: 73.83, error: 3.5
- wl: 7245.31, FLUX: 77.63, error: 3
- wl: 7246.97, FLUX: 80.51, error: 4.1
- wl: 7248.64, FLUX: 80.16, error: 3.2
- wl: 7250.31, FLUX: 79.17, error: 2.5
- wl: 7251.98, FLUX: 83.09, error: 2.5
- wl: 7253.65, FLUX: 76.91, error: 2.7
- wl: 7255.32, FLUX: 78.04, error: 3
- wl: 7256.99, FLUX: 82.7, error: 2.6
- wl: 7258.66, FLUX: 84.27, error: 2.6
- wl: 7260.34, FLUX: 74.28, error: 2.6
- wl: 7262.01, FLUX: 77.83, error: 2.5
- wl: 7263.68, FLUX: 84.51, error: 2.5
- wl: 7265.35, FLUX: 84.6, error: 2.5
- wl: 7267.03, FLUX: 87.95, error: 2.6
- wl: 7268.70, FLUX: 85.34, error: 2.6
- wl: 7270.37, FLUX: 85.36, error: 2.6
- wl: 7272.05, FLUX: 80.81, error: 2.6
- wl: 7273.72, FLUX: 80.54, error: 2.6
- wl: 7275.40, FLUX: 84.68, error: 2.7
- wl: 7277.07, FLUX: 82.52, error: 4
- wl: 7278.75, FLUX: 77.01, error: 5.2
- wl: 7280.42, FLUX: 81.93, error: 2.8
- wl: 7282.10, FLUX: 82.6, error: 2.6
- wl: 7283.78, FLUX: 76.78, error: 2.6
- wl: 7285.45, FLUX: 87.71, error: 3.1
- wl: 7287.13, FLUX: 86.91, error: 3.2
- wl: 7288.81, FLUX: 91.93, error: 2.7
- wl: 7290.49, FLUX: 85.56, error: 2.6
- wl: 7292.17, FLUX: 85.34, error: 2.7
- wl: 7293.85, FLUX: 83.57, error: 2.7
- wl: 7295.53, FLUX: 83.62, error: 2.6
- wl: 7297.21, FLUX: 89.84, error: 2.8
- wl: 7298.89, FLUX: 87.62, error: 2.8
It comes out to 0.3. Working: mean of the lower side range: 67.5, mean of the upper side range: 80.9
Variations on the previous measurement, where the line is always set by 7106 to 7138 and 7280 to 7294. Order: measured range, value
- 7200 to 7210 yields 1.14 angstrom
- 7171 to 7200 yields 1.33 angstrom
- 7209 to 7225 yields 1.45 angstrom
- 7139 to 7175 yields 3.60 angstrom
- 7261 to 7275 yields -0.12 angstrom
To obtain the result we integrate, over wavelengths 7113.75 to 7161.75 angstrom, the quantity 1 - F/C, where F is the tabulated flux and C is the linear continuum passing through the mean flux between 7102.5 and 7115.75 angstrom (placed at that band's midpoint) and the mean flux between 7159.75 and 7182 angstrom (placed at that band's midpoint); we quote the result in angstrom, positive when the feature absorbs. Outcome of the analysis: 2.9 angstrom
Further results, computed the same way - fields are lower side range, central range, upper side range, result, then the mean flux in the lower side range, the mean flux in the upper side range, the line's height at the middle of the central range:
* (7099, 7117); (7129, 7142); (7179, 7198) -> 2.22 angstrom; 69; 70.3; 69.4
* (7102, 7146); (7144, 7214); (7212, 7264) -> 3.98 angstrom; 64.6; 75.9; 70.1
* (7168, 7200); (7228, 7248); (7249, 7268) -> 0.47 angstrom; 68.9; 81.2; 77.8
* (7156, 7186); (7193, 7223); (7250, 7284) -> 1.27 angstrom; 66.2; 81.6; 72.1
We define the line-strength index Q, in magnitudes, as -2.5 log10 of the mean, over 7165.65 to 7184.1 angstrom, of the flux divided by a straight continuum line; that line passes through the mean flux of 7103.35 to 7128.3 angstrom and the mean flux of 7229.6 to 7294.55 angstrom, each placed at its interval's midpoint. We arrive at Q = 0.116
